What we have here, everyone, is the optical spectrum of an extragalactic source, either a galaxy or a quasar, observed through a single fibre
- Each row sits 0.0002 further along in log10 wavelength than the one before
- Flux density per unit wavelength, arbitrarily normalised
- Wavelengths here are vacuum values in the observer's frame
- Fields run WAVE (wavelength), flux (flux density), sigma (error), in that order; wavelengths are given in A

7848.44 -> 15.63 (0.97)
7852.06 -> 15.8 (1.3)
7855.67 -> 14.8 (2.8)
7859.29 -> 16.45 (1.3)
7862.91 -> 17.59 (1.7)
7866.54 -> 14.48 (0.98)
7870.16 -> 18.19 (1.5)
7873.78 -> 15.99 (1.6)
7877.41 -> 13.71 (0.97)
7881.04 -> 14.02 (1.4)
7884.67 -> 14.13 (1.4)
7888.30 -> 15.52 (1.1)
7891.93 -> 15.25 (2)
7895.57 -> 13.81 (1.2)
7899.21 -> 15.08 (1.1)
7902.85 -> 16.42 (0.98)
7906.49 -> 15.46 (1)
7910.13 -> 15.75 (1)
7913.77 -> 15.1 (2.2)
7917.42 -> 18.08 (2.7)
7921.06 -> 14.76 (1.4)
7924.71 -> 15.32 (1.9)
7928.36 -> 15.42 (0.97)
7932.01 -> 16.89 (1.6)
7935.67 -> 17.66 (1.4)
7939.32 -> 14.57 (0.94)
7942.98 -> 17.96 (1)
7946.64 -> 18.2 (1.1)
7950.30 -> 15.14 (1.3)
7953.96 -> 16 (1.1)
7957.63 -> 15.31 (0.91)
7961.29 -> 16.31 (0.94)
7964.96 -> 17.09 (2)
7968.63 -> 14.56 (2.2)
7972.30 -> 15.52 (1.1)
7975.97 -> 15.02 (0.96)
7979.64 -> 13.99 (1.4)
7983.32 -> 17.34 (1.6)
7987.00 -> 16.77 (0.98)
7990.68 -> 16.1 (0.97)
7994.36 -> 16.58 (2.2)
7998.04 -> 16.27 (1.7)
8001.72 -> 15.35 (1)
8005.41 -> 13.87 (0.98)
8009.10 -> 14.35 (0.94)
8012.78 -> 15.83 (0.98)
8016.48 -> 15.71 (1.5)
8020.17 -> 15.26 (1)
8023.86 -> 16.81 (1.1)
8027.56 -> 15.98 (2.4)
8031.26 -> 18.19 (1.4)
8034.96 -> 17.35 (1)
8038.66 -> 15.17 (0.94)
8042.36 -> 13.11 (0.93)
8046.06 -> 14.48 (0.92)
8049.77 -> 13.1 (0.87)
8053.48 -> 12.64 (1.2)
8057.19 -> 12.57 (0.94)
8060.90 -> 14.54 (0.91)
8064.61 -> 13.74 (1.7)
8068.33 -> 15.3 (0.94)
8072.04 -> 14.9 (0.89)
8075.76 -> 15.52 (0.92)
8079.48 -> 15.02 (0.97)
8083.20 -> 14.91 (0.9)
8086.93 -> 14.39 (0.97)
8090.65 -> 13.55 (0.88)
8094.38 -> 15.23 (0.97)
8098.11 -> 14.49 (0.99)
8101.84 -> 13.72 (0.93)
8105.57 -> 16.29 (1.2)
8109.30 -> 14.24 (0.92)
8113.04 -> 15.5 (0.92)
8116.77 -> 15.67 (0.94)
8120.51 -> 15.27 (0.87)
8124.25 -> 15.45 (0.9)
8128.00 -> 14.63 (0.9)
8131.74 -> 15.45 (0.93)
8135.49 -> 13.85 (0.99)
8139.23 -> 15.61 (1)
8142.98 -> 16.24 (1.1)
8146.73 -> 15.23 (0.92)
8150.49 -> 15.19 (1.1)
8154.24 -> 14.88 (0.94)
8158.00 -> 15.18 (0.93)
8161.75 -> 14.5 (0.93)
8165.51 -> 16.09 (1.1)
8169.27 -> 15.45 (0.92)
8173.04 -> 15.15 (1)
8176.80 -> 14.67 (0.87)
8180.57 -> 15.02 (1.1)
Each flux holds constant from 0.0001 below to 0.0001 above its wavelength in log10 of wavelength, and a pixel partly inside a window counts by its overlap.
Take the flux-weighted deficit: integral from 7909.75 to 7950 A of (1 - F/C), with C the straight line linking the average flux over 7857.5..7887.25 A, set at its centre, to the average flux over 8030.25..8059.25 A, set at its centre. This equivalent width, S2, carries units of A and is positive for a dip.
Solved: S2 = -3.0 A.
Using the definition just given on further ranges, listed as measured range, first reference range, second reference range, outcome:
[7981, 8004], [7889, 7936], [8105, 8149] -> -1.1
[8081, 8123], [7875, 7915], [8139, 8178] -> 1.0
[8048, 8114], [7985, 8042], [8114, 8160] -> 4.7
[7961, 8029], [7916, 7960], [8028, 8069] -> -1.4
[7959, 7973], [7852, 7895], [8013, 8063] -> -0.6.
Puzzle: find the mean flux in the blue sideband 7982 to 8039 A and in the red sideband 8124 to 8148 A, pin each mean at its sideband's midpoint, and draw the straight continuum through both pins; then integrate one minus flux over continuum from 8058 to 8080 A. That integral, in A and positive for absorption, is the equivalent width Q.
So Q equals 1.3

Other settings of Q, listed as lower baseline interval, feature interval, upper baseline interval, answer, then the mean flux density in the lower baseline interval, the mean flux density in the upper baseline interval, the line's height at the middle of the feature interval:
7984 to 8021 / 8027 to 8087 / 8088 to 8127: 2.1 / 15.7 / 14.9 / 15.3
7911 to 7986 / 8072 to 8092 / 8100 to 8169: 0.9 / 16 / 15.2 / 15.4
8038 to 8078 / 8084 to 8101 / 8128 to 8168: 0.1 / 14.1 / 15.2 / 14.5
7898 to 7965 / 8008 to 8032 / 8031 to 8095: -1.5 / 16.1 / 14.6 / 15.1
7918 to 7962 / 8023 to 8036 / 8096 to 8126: -1.2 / 16.2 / 15.1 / 15.6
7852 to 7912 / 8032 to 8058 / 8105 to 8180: 1.7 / 15.4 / 15.2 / 15.3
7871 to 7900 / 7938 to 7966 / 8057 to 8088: -3.0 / 14.8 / 14.7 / 14.7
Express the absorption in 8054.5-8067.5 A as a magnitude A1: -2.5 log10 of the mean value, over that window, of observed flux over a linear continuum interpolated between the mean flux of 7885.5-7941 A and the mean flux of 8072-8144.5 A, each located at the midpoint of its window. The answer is 0.11 mag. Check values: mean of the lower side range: 15.6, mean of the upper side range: 15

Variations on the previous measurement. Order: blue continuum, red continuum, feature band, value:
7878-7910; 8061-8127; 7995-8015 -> -0.02 mag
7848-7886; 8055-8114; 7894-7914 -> 0.01 mag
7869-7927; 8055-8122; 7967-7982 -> 0.02 mag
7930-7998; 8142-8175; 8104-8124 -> 0.01 mag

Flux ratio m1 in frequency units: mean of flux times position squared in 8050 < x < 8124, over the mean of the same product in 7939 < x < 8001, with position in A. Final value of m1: 0.9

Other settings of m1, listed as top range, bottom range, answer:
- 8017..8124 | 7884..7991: 0.97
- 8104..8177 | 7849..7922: 1.05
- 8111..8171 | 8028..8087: 1.06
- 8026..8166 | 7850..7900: 1.03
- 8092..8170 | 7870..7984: 1.02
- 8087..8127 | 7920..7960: 0.96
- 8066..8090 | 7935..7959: 0.94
